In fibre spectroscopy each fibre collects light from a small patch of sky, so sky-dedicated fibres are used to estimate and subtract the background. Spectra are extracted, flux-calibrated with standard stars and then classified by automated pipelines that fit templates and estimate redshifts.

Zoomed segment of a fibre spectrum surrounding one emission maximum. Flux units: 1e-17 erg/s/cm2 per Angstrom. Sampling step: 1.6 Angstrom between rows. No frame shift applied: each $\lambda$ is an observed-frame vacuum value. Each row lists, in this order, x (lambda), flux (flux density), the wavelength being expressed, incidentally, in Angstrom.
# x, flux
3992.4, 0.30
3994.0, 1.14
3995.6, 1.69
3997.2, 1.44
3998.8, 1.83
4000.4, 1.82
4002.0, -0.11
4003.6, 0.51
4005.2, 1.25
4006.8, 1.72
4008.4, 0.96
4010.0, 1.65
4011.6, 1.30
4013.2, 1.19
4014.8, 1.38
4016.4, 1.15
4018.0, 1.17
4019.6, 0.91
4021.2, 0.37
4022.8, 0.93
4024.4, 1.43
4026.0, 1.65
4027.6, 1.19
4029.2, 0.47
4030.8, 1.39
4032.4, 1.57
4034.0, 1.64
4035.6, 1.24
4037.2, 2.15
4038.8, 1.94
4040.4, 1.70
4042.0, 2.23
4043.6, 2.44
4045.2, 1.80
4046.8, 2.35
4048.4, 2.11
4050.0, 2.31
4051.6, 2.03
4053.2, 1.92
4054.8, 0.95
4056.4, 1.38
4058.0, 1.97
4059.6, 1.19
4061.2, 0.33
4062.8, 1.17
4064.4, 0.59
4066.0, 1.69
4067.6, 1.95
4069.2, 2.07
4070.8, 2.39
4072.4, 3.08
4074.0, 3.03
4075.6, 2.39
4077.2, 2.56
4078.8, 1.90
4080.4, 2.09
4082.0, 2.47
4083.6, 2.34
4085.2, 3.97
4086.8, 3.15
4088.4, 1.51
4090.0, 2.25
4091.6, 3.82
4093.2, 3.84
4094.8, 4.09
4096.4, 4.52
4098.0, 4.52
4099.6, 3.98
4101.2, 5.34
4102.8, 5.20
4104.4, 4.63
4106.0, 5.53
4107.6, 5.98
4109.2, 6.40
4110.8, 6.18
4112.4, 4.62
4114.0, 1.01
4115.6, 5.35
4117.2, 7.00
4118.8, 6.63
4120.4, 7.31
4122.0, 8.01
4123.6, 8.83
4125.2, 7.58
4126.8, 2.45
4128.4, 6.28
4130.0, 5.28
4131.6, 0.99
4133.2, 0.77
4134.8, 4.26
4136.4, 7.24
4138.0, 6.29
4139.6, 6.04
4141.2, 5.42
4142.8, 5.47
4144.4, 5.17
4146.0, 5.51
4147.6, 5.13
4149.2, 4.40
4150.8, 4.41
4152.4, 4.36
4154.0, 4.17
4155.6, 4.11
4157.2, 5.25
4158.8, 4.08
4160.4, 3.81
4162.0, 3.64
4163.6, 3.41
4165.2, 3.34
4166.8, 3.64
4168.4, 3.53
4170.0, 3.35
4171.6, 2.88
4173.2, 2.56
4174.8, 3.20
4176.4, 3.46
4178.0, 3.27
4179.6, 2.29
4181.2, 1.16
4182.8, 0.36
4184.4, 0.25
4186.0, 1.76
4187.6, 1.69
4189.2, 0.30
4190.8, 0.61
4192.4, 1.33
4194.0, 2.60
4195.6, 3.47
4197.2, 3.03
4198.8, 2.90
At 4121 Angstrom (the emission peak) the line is Lyman alpha 1216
